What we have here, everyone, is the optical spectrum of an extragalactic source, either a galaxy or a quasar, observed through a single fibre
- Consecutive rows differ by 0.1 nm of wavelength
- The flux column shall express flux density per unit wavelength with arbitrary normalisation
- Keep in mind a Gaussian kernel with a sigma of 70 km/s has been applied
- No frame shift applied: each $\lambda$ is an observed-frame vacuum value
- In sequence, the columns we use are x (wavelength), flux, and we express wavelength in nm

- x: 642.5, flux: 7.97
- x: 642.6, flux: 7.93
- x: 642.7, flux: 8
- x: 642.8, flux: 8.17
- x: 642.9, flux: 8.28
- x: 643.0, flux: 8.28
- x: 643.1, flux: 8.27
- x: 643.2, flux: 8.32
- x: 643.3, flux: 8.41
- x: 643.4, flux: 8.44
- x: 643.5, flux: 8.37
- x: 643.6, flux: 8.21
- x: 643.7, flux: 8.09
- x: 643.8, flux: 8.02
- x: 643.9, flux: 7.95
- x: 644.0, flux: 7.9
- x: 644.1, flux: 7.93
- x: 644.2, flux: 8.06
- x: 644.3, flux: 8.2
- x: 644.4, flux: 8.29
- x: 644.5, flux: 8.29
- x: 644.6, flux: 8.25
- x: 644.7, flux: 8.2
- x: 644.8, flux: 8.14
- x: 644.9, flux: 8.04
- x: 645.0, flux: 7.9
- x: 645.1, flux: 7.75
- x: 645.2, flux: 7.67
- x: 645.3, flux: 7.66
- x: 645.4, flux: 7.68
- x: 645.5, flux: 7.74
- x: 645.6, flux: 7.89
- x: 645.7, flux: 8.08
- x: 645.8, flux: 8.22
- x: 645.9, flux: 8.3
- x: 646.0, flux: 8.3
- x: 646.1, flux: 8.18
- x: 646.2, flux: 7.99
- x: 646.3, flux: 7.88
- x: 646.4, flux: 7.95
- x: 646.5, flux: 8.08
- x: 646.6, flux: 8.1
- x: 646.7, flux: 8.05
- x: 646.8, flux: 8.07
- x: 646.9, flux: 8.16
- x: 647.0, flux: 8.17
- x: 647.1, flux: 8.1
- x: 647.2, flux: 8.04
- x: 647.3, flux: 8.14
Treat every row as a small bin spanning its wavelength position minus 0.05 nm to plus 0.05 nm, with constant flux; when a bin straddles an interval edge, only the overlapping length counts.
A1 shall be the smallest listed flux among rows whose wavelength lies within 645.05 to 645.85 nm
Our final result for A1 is 7.66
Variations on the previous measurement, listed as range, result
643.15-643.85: 8.02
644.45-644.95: 8.04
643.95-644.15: 7.9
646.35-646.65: 7.95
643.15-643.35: 8.32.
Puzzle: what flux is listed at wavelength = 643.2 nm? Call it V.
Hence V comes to 8.32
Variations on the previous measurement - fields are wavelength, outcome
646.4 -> 7.95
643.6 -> 8.21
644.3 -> 8.2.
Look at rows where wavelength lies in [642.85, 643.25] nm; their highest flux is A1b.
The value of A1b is 8.32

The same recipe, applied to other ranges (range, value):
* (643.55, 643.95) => 8.21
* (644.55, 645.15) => 8.25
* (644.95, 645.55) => 7.9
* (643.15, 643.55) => 8.44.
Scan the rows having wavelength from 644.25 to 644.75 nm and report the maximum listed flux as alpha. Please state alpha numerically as 8.29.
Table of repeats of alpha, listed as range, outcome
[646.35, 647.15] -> 8.17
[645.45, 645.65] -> 7.89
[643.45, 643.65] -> 8.37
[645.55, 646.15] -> 8.3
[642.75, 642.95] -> 8.28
